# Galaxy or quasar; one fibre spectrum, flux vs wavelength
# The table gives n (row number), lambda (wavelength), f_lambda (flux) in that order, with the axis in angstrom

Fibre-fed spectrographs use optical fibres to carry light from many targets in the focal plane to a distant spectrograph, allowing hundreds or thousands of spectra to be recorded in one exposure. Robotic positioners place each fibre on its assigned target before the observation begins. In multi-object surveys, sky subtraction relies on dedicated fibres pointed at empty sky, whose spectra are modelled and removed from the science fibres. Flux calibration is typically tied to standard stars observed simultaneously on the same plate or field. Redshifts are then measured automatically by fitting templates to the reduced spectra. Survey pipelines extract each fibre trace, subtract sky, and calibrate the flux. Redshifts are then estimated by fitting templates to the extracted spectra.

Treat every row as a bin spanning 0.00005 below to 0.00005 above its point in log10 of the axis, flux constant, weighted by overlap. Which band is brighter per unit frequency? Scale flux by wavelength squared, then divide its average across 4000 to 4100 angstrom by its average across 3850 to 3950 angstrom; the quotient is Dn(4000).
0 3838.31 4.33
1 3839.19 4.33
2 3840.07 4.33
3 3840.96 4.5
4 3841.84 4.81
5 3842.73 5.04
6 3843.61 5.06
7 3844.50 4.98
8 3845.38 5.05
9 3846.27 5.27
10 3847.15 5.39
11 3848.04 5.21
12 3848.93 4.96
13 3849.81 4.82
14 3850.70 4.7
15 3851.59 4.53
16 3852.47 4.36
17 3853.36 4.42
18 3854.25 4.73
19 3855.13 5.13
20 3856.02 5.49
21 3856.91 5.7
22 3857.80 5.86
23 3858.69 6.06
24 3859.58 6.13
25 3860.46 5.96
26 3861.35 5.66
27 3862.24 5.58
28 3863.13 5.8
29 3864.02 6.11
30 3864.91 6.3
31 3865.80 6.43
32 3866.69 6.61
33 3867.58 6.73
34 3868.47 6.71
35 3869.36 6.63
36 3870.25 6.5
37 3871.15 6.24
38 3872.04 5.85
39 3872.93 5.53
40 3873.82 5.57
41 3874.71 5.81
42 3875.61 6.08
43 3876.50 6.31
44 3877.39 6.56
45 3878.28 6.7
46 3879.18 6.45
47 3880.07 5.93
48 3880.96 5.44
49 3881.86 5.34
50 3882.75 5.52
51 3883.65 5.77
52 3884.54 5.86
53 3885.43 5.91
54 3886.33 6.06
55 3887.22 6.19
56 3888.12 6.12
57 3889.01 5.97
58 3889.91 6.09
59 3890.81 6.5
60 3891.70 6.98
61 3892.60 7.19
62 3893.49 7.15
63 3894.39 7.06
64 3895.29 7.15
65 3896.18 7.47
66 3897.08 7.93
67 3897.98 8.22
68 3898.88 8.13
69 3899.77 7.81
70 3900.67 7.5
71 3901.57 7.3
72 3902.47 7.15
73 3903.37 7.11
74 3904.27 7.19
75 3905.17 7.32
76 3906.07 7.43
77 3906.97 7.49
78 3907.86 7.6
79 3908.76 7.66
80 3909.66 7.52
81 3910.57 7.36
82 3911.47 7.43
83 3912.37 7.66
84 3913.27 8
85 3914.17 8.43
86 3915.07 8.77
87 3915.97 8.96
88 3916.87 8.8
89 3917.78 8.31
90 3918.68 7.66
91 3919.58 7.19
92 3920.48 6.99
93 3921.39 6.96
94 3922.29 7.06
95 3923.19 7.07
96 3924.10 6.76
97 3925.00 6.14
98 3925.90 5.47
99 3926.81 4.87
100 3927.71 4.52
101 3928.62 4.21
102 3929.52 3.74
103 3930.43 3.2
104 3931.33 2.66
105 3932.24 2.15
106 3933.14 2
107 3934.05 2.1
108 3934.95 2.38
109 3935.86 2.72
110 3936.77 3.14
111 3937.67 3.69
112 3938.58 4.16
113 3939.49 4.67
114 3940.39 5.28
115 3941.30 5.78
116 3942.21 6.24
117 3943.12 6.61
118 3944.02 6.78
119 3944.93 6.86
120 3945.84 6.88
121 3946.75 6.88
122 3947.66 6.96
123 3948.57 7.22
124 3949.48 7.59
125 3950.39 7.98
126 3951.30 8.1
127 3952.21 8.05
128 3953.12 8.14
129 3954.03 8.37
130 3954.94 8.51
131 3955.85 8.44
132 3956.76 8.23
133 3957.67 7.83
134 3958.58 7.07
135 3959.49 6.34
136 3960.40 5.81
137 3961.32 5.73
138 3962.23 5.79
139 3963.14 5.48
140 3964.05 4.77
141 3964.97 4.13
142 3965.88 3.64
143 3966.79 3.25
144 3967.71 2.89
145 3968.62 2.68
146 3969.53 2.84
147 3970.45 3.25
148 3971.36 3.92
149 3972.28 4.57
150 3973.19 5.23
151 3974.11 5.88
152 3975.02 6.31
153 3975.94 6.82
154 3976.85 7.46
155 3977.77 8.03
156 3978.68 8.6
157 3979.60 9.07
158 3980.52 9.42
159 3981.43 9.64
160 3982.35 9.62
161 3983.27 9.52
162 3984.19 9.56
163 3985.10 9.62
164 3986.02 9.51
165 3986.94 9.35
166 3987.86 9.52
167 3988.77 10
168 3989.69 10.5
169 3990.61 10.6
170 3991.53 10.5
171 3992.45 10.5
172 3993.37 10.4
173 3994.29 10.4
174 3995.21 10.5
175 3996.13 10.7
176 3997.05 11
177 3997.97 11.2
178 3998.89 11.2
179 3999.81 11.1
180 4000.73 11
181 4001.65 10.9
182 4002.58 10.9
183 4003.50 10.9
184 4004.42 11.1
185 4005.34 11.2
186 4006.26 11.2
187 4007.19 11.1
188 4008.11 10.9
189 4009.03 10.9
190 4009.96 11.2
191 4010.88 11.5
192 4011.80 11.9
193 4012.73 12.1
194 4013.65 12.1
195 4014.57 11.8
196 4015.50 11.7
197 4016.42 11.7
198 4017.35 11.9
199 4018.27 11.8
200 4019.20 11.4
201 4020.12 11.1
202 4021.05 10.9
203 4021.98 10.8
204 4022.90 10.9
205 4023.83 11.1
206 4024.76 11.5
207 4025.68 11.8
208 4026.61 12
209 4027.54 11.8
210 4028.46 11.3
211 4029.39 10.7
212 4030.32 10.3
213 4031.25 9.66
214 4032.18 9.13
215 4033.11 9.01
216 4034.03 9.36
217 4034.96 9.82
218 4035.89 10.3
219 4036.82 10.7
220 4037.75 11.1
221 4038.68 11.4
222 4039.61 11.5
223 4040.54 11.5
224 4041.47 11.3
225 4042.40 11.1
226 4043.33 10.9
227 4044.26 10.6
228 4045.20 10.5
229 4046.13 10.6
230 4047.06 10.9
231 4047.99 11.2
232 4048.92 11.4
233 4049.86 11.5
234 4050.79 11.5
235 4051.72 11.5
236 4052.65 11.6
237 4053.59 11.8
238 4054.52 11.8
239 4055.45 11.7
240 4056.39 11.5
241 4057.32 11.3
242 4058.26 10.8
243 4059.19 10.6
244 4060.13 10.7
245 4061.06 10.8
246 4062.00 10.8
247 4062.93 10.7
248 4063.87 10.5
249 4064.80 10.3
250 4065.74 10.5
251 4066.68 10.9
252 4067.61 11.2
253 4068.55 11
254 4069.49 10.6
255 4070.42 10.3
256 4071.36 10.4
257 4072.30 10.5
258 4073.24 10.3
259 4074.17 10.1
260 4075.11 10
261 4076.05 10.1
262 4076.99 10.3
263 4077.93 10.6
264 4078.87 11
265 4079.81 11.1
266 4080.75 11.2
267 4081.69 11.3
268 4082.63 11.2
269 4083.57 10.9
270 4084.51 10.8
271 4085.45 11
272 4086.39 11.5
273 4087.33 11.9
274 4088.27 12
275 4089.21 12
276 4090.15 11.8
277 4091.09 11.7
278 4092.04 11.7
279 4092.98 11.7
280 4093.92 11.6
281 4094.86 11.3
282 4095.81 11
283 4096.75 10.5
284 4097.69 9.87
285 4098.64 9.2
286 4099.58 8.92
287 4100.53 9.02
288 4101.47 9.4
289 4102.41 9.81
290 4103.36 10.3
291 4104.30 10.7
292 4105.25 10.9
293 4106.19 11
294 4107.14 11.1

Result 1.9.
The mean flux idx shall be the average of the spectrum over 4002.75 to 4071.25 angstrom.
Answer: 11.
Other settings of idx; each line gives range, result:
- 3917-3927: 6.88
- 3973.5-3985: 8.33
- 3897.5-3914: 7.56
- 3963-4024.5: 9.25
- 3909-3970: 5.97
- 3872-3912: 6.74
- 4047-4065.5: 11.1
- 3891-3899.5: 7.46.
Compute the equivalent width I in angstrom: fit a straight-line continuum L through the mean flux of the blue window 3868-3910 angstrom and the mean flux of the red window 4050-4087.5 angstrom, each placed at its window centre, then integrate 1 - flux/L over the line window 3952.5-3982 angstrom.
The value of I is 8.0 angstrom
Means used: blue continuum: 6.68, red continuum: 10.9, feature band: 6.22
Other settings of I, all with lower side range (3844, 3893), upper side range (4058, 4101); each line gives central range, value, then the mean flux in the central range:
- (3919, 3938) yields 7.0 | 4.55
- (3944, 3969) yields 4.5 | 6.45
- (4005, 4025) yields -4.6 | 11.4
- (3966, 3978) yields 5.1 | 4.76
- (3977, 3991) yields -1.5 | 9.45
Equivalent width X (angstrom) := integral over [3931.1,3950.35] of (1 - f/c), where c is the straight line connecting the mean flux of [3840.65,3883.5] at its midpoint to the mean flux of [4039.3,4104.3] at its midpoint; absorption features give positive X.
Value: 6.72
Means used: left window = 5.64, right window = 10.9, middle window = 4.99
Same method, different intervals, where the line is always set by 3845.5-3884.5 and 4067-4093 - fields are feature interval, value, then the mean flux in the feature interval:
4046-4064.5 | -1.4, 11.2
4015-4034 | -2.7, 11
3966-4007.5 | 0.4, 8.7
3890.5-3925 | -3.8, 7.52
